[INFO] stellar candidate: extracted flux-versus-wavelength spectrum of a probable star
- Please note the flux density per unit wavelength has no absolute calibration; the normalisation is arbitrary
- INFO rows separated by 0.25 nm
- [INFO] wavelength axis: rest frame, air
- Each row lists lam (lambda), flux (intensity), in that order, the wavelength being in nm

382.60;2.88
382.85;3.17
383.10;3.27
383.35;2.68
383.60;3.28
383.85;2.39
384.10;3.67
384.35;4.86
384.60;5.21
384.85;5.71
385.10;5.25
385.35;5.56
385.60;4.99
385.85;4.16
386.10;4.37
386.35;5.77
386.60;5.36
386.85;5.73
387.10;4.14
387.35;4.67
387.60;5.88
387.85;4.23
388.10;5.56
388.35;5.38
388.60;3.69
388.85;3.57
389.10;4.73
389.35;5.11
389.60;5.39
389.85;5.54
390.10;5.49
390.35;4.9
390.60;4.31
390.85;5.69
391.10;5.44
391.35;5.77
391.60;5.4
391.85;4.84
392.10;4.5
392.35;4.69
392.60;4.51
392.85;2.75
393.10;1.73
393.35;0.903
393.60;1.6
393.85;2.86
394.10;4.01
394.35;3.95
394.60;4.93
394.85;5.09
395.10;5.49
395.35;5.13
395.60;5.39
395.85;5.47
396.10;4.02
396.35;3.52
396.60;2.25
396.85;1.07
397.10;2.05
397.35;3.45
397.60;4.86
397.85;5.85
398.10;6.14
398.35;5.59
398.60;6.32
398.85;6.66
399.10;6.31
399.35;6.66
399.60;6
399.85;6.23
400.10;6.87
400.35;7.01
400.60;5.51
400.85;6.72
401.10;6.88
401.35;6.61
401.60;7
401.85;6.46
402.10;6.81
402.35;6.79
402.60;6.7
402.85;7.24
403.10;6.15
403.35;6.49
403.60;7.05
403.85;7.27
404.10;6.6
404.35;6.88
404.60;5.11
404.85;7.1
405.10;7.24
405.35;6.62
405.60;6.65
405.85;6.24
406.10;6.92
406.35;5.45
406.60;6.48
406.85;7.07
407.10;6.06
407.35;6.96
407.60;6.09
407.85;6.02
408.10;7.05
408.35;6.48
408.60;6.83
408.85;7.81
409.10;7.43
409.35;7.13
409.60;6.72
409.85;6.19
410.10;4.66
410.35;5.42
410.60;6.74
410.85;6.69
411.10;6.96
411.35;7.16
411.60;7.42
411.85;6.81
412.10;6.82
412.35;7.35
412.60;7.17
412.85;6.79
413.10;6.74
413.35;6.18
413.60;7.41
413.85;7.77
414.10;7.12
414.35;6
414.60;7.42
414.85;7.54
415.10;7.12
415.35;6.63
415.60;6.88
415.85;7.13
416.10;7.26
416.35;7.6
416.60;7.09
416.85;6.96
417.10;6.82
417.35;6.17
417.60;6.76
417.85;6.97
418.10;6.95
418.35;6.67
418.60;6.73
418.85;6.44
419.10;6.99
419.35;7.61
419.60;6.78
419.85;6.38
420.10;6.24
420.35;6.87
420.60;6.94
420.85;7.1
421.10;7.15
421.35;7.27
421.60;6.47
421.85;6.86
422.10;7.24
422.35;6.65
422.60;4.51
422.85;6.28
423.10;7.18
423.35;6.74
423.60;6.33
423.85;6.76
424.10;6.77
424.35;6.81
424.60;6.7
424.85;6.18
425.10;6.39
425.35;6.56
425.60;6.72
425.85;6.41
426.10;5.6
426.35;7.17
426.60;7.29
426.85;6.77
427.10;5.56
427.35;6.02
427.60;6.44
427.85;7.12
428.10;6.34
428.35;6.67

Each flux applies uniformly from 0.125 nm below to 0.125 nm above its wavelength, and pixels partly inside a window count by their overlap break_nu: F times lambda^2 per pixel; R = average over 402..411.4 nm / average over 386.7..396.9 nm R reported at 1.62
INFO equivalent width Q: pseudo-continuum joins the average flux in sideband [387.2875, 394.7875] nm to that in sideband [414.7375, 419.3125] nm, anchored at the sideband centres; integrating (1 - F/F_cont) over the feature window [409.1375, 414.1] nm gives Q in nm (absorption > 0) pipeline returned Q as -0.27 nm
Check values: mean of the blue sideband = 4.4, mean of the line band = 6.77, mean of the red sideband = 6.94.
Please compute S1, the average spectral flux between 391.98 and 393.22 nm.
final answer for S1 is 3.64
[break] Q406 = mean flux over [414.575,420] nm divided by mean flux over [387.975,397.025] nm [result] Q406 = 1.6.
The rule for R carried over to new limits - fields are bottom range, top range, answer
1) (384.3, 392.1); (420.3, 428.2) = 1.56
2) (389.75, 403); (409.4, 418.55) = 1.47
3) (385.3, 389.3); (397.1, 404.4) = 1.39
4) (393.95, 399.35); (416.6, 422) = 1.63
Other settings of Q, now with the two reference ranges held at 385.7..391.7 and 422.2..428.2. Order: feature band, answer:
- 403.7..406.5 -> -0.44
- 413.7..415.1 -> -0.26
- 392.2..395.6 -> 0.97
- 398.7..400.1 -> -0.25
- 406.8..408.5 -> -0.22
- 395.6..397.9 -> 0.73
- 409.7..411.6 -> -0.14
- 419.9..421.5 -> -0.15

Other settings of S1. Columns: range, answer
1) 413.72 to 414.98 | 7.17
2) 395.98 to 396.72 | 3.27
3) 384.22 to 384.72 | 5.02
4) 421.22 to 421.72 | 6.88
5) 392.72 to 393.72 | 1.76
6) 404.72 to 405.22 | 7.15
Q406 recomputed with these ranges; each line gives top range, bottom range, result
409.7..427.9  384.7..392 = 1.33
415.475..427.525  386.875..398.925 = 1.50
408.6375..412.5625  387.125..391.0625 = 1.37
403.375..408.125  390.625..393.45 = 1.55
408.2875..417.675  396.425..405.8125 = 1.14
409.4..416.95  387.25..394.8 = 1.56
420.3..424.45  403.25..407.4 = 1.02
